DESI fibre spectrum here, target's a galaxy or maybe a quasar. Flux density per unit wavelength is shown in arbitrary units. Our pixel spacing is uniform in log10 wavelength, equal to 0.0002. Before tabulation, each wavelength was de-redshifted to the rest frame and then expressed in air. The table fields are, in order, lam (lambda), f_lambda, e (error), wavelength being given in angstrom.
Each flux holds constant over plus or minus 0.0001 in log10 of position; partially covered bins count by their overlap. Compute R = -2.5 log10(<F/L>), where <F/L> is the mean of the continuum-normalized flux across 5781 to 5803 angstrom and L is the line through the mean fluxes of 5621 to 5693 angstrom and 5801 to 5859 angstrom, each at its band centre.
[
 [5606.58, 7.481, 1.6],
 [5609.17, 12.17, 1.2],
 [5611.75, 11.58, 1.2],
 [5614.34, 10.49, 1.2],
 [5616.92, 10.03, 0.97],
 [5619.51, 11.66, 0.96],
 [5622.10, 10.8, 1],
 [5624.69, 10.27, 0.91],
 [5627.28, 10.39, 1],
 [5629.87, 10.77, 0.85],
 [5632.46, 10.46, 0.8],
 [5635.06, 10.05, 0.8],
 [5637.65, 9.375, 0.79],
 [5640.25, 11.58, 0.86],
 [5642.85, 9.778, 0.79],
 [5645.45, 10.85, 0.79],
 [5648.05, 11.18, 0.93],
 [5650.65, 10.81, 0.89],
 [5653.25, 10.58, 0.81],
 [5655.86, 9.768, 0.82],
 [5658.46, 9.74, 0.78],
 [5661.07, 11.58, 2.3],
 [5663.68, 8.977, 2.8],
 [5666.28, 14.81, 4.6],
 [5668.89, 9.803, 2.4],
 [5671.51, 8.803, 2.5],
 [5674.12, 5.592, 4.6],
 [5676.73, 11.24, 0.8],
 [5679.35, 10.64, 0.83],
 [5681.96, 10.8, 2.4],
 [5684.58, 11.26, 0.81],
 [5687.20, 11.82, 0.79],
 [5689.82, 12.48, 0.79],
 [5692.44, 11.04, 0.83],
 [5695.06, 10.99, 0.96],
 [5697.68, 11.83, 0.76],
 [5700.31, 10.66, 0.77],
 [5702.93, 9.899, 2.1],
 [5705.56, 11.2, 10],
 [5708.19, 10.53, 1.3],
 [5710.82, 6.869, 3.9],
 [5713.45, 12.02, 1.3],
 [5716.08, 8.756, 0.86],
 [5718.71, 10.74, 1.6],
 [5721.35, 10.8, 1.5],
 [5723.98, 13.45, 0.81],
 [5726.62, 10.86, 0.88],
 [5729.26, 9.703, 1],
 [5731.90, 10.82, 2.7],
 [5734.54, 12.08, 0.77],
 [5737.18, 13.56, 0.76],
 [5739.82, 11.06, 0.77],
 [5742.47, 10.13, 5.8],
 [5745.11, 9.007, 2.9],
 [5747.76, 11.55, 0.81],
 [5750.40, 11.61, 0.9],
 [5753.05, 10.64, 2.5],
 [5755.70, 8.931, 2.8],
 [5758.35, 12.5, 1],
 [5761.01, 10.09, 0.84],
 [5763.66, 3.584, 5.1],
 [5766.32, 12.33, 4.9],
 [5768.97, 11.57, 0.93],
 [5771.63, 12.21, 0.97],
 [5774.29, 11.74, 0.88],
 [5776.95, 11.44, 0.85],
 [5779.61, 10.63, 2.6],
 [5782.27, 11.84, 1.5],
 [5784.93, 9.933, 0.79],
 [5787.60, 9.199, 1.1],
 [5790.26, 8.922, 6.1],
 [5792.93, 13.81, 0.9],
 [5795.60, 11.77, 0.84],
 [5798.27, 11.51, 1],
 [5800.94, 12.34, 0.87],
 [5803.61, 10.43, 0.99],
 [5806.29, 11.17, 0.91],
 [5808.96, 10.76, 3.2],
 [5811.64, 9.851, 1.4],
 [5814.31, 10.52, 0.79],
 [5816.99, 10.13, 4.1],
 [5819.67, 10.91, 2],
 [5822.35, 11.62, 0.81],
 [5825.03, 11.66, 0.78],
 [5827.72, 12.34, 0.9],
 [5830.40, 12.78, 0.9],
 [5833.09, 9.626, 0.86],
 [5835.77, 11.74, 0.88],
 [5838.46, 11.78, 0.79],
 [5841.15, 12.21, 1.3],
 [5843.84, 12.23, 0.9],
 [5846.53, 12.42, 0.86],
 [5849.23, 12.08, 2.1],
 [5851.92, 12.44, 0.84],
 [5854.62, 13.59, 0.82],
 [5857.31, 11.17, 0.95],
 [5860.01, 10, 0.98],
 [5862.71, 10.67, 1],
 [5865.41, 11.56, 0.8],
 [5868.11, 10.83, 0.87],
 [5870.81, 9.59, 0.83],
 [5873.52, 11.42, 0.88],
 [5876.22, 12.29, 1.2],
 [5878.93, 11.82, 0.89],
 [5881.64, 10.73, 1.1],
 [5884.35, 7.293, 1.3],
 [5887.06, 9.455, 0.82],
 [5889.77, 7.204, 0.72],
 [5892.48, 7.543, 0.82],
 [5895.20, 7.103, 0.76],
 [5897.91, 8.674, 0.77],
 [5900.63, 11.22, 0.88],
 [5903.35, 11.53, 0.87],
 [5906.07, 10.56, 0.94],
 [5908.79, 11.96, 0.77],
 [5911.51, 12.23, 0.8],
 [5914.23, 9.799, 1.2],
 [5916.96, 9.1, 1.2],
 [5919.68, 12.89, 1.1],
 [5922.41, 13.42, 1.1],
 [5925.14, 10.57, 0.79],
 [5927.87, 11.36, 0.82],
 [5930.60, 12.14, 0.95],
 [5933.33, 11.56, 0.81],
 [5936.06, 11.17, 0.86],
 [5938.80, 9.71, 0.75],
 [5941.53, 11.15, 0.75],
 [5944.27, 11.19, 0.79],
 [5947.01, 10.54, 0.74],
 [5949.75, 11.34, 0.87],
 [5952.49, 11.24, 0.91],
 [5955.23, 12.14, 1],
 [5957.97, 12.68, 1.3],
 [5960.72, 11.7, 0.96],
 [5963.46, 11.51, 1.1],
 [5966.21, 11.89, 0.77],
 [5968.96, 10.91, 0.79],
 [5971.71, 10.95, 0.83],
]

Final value 0.02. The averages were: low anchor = 10.5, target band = 11.1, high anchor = 11.5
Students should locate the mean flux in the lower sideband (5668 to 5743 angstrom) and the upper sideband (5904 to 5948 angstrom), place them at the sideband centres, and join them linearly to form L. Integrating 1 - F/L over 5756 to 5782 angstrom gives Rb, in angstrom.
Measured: 0.4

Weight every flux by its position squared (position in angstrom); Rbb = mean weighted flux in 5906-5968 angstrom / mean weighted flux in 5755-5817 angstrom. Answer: 1.12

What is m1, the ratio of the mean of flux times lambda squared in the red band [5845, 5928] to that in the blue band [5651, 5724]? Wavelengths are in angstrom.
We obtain 1.09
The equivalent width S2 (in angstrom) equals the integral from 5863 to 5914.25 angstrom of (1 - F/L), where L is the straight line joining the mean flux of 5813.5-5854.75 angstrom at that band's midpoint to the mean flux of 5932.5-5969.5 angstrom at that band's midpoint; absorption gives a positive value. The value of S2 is 6.1 angstrom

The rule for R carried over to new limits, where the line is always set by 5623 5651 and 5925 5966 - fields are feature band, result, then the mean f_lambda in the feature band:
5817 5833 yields -0.049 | 11.5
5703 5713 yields 0.096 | 9.79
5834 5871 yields -0.050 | 11.6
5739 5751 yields 0.020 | 10.6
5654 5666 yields 0.011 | 10.5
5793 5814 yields -0.028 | 11.3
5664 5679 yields 0.061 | 10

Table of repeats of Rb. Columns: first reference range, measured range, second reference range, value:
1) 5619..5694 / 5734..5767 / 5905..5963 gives 1.1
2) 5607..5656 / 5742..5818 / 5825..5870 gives 4.4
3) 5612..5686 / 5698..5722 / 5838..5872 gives 1.3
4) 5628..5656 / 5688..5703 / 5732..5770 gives -1.0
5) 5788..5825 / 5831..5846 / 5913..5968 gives -0.7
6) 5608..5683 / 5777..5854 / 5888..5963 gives -4.7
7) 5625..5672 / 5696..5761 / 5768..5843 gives 0.6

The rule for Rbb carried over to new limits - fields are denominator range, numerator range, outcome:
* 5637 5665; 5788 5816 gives 1.12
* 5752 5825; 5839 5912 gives 1.03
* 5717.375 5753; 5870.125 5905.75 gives 0.92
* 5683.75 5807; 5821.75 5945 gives 1.06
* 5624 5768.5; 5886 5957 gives 1.09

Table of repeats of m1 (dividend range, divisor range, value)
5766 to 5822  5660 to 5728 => 1.08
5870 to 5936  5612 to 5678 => 1.11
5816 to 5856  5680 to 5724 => 1.15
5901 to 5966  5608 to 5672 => 1.18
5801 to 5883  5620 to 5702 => 1.14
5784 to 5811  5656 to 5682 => 1.13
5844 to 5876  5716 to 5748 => 1.09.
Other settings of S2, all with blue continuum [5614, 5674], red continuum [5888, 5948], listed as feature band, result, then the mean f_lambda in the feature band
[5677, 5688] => -0.7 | 11.1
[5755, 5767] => 1.3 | 9.36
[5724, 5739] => -1.5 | 11.6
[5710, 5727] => -0.2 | 10.6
